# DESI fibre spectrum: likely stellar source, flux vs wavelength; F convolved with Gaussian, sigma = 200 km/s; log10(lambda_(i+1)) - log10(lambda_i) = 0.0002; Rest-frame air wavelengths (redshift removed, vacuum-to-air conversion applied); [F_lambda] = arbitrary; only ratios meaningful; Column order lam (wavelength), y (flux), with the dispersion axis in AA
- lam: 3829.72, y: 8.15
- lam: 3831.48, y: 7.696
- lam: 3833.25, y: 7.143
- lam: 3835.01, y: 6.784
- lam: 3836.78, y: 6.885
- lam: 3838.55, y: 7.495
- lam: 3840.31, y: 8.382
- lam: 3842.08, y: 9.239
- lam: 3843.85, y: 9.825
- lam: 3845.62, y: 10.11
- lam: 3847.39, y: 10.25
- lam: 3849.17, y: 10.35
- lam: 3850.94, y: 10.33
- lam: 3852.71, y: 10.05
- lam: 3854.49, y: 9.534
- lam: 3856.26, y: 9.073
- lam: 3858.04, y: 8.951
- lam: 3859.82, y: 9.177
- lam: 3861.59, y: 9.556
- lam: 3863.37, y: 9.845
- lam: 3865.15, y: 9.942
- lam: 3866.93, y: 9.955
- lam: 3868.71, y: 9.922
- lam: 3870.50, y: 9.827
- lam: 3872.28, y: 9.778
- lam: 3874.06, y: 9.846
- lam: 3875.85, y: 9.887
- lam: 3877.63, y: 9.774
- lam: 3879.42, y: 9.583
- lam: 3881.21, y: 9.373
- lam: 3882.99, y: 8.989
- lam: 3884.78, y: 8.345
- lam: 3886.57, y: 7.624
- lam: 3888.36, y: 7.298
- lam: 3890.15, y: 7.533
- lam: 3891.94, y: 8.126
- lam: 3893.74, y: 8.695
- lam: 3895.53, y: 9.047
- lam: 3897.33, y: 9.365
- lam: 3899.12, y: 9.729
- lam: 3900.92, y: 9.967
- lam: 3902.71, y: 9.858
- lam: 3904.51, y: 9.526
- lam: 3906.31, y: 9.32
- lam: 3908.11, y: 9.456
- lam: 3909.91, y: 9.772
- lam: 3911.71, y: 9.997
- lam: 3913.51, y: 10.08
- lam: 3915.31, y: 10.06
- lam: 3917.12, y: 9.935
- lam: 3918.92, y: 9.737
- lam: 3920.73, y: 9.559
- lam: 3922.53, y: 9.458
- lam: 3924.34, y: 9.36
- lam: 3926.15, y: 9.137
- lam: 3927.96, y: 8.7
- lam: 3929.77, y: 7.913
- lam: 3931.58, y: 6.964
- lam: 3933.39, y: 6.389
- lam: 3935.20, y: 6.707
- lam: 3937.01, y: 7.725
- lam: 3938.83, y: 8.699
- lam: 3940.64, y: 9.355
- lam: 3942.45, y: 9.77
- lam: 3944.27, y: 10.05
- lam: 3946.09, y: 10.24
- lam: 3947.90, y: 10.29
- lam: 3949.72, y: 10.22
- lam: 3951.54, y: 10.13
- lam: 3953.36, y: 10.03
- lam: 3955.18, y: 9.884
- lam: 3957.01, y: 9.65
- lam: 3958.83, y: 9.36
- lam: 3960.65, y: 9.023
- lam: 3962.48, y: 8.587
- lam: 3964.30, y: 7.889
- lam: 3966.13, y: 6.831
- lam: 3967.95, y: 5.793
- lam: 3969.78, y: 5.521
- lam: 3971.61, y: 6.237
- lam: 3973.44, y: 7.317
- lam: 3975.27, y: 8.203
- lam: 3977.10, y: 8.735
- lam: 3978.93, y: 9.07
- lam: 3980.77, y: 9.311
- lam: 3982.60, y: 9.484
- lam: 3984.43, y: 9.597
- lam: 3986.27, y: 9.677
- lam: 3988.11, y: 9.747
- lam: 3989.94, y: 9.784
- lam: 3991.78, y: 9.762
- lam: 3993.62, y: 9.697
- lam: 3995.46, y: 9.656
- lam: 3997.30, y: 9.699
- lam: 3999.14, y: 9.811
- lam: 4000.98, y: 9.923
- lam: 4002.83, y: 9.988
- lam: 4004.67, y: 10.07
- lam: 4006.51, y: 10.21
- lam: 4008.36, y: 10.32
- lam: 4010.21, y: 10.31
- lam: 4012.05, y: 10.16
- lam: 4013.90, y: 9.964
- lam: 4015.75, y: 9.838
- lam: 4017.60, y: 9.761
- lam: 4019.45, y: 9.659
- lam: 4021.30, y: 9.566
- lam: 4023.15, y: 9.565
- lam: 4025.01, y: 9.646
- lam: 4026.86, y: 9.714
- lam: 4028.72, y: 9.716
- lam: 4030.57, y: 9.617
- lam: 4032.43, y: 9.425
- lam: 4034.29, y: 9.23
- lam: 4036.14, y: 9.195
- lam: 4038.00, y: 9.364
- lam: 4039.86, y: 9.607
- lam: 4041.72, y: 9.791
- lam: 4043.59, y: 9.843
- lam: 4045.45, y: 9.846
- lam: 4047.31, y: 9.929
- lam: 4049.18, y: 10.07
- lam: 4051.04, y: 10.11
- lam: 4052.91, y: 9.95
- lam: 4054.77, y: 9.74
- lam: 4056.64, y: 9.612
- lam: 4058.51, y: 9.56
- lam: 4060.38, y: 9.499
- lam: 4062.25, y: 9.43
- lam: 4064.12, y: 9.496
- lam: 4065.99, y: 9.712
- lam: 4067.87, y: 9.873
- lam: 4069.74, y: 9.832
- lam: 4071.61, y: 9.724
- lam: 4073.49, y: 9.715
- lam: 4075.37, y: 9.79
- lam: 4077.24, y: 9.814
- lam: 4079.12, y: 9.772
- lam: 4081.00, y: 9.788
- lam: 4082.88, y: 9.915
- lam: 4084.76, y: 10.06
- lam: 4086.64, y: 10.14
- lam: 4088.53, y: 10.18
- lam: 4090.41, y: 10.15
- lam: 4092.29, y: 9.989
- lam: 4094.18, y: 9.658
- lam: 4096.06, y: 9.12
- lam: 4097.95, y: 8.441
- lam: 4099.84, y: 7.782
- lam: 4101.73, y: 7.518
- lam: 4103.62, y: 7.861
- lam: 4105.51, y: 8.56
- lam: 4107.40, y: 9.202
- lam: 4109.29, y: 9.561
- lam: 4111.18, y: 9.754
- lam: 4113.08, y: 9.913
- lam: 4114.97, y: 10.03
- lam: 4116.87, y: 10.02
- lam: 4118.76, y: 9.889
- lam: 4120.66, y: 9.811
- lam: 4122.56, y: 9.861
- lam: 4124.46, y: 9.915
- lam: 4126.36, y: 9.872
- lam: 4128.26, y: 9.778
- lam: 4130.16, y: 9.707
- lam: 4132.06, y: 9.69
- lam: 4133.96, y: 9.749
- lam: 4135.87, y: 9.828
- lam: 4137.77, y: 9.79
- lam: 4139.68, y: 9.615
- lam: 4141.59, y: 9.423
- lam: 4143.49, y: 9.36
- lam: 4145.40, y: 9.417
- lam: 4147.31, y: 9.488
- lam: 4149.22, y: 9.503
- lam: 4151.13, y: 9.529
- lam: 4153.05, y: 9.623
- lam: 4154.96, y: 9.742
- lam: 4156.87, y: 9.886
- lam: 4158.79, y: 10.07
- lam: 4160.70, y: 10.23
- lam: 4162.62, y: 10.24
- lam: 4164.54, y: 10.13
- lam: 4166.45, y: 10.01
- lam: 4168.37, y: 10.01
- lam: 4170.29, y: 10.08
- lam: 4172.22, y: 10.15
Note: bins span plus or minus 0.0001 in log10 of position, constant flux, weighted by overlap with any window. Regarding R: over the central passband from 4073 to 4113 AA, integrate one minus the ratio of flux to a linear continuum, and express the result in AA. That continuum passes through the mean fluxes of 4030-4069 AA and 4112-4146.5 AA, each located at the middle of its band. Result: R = 1.39 AA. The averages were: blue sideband 9.66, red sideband 9.76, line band 9.38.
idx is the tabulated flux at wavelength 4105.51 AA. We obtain 8.56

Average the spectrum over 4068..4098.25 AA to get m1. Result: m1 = 9.79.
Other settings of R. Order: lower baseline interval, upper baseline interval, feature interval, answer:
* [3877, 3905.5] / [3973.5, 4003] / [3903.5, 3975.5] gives 2.67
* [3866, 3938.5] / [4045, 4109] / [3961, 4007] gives 2.28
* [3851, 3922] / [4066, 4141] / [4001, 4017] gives -0.99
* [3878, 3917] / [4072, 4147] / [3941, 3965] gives -0.97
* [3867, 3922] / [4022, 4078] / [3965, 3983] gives 3.62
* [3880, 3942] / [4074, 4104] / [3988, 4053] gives -4.14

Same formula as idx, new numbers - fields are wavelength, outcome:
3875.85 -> 9.887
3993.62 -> 9.697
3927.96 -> 8.7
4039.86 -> 9.607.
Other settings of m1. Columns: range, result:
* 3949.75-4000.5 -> 8.87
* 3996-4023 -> 9.94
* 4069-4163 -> 9.6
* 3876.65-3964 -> 9.13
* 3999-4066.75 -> 9.76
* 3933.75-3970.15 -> 8.8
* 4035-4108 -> 9.53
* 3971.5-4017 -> 9.52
